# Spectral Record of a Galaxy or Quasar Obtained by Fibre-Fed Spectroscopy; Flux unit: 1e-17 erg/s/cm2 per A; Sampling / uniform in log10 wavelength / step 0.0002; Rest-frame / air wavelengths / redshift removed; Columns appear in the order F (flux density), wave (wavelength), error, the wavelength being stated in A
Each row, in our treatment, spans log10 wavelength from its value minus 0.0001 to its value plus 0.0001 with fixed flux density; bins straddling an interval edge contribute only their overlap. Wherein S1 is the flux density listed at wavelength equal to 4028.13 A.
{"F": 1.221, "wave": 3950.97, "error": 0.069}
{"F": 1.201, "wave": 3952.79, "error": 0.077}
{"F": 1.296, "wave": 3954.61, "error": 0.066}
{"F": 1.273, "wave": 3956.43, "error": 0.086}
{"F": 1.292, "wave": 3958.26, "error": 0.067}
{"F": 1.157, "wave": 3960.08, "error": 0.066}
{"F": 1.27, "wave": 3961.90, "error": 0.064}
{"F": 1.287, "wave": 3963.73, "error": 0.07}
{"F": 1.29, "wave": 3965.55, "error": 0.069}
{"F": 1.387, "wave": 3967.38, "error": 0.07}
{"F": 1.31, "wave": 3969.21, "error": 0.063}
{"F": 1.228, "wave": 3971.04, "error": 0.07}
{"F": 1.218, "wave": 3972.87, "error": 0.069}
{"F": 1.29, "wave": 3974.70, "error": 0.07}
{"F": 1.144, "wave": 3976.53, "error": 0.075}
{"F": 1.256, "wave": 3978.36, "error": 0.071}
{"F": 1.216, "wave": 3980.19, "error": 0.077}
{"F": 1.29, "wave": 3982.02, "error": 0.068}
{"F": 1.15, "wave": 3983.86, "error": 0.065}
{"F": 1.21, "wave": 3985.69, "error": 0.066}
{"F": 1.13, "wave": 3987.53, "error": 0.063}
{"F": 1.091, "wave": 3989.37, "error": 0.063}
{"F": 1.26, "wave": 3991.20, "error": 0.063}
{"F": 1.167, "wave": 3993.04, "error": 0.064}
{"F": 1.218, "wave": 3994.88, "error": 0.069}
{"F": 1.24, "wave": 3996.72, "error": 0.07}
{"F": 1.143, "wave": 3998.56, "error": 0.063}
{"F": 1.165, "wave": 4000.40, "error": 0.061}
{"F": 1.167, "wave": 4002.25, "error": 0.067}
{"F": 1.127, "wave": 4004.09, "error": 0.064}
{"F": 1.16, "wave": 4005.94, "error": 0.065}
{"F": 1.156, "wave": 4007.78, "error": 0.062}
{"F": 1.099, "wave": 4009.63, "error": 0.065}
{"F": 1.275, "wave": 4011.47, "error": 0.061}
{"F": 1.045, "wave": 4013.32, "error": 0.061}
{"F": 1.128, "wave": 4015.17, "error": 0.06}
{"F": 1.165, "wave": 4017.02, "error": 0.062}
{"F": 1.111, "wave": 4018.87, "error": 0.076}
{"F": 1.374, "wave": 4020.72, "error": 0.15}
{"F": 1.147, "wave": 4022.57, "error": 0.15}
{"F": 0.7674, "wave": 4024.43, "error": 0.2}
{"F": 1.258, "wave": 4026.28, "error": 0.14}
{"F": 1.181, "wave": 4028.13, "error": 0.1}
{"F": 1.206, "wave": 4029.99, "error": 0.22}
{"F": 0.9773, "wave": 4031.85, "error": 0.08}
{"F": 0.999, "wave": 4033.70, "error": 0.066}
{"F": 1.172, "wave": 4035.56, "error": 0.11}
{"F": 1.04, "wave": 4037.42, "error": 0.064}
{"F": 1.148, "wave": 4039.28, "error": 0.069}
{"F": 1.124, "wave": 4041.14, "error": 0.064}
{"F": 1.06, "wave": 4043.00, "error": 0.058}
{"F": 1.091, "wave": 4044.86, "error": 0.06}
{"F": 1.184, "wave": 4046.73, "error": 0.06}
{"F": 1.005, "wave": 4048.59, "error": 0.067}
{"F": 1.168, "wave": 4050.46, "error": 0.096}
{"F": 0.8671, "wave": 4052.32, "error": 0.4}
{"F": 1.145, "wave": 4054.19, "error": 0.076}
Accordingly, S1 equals 1.181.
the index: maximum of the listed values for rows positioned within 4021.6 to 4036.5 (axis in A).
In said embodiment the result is 1.258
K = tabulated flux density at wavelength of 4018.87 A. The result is 1.111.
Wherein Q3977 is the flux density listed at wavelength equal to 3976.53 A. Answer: 1.144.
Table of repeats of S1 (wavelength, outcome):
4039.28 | 1.148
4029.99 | 1.206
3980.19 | 1.216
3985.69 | 1.21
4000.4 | 1.165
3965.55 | 1.29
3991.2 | 1.26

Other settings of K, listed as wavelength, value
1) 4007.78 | 1.156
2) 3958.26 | 1.292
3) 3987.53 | 1.13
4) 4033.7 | 0.999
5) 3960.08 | 1.157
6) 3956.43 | 1.273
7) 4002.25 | 1.167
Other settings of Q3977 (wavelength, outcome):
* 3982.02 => 1.29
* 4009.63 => 1.099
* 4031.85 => 0.9773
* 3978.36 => 1.256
